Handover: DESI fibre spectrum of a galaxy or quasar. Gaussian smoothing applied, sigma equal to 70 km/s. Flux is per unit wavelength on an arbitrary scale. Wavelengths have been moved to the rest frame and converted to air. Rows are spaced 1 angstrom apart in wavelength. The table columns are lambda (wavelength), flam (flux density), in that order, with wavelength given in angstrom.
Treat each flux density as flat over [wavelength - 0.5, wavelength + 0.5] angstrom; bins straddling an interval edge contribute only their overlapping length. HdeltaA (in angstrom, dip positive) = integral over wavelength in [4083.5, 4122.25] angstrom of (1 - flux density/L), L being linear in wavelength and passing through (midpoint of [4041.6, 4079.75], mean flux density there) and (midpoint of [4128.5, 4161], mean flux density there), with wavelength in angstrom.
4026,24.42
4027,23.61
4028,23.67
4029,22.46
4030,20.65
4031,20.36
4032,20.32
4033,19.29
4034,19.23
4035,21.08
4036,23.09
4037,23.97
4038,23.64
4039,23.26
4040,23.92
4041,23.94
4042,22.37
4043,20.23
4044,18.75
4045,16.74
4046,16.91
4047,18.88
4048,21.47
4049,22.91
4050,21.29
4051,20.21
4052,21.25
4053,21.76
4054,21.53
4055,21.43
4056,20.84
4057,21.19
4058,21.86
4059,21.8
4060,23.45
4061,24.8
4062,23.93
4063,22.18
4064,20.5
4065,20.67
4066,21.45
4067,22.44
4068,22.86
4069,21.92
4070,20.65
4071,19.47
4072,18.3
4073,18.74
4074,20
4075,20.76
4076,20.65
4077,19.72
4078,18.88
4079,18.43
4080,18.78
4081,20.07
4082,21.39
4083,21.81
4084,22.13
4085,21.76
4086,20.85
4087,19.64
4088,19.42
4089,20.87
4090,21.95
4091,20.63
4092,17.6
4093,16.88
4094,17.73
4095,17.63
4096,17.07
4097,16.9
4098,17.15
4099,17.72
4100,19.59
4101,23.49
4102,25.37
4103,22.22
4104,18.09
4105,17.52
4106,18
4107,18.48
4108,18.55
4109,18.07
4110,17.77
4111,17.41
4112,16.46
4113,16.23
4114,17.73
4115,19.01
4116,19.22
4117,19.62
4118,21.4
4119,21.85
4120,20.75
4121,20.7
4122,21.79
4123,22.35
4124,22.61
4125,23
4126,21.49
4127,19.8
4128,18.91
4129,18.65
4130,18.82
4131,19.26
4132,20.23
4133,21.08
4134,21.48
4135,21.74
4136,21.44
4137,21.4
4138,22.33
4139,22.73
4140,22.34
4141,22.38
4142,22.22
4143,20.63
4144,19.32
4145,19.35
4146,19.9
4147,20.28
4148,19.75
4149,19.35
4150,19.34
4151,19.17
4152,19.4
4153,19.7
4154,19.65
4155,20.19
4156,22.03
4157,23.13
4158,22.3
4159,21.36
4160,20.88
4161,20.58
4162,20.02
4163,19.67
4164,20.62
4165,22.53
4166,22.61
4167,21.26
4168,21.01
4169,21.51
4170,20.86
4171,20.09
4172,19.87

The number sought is 2.6 angstrom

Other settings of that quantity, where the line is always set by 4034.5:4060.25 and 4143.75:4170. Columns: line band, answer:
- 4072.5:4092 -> 0.8 angstrom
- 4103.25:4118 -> 1.9 angstrom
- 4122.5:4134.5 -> 0.1 angstrom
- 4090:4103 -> 1.1 angstrom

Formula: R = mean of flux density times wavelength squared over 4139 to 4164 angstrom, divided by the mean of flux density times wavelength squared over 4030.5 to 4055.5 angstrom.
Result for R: 1.03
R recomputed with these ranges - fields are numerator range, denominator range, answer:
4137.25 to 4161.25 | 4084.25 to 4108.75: 1.10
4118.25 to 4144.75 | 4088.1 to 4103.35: 1.10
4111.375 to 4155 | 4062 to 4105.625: 1.04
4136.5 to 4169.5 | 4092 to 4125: 1.11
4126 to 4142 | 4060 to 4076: 1.01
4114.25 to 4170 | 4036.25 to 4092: 1.03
